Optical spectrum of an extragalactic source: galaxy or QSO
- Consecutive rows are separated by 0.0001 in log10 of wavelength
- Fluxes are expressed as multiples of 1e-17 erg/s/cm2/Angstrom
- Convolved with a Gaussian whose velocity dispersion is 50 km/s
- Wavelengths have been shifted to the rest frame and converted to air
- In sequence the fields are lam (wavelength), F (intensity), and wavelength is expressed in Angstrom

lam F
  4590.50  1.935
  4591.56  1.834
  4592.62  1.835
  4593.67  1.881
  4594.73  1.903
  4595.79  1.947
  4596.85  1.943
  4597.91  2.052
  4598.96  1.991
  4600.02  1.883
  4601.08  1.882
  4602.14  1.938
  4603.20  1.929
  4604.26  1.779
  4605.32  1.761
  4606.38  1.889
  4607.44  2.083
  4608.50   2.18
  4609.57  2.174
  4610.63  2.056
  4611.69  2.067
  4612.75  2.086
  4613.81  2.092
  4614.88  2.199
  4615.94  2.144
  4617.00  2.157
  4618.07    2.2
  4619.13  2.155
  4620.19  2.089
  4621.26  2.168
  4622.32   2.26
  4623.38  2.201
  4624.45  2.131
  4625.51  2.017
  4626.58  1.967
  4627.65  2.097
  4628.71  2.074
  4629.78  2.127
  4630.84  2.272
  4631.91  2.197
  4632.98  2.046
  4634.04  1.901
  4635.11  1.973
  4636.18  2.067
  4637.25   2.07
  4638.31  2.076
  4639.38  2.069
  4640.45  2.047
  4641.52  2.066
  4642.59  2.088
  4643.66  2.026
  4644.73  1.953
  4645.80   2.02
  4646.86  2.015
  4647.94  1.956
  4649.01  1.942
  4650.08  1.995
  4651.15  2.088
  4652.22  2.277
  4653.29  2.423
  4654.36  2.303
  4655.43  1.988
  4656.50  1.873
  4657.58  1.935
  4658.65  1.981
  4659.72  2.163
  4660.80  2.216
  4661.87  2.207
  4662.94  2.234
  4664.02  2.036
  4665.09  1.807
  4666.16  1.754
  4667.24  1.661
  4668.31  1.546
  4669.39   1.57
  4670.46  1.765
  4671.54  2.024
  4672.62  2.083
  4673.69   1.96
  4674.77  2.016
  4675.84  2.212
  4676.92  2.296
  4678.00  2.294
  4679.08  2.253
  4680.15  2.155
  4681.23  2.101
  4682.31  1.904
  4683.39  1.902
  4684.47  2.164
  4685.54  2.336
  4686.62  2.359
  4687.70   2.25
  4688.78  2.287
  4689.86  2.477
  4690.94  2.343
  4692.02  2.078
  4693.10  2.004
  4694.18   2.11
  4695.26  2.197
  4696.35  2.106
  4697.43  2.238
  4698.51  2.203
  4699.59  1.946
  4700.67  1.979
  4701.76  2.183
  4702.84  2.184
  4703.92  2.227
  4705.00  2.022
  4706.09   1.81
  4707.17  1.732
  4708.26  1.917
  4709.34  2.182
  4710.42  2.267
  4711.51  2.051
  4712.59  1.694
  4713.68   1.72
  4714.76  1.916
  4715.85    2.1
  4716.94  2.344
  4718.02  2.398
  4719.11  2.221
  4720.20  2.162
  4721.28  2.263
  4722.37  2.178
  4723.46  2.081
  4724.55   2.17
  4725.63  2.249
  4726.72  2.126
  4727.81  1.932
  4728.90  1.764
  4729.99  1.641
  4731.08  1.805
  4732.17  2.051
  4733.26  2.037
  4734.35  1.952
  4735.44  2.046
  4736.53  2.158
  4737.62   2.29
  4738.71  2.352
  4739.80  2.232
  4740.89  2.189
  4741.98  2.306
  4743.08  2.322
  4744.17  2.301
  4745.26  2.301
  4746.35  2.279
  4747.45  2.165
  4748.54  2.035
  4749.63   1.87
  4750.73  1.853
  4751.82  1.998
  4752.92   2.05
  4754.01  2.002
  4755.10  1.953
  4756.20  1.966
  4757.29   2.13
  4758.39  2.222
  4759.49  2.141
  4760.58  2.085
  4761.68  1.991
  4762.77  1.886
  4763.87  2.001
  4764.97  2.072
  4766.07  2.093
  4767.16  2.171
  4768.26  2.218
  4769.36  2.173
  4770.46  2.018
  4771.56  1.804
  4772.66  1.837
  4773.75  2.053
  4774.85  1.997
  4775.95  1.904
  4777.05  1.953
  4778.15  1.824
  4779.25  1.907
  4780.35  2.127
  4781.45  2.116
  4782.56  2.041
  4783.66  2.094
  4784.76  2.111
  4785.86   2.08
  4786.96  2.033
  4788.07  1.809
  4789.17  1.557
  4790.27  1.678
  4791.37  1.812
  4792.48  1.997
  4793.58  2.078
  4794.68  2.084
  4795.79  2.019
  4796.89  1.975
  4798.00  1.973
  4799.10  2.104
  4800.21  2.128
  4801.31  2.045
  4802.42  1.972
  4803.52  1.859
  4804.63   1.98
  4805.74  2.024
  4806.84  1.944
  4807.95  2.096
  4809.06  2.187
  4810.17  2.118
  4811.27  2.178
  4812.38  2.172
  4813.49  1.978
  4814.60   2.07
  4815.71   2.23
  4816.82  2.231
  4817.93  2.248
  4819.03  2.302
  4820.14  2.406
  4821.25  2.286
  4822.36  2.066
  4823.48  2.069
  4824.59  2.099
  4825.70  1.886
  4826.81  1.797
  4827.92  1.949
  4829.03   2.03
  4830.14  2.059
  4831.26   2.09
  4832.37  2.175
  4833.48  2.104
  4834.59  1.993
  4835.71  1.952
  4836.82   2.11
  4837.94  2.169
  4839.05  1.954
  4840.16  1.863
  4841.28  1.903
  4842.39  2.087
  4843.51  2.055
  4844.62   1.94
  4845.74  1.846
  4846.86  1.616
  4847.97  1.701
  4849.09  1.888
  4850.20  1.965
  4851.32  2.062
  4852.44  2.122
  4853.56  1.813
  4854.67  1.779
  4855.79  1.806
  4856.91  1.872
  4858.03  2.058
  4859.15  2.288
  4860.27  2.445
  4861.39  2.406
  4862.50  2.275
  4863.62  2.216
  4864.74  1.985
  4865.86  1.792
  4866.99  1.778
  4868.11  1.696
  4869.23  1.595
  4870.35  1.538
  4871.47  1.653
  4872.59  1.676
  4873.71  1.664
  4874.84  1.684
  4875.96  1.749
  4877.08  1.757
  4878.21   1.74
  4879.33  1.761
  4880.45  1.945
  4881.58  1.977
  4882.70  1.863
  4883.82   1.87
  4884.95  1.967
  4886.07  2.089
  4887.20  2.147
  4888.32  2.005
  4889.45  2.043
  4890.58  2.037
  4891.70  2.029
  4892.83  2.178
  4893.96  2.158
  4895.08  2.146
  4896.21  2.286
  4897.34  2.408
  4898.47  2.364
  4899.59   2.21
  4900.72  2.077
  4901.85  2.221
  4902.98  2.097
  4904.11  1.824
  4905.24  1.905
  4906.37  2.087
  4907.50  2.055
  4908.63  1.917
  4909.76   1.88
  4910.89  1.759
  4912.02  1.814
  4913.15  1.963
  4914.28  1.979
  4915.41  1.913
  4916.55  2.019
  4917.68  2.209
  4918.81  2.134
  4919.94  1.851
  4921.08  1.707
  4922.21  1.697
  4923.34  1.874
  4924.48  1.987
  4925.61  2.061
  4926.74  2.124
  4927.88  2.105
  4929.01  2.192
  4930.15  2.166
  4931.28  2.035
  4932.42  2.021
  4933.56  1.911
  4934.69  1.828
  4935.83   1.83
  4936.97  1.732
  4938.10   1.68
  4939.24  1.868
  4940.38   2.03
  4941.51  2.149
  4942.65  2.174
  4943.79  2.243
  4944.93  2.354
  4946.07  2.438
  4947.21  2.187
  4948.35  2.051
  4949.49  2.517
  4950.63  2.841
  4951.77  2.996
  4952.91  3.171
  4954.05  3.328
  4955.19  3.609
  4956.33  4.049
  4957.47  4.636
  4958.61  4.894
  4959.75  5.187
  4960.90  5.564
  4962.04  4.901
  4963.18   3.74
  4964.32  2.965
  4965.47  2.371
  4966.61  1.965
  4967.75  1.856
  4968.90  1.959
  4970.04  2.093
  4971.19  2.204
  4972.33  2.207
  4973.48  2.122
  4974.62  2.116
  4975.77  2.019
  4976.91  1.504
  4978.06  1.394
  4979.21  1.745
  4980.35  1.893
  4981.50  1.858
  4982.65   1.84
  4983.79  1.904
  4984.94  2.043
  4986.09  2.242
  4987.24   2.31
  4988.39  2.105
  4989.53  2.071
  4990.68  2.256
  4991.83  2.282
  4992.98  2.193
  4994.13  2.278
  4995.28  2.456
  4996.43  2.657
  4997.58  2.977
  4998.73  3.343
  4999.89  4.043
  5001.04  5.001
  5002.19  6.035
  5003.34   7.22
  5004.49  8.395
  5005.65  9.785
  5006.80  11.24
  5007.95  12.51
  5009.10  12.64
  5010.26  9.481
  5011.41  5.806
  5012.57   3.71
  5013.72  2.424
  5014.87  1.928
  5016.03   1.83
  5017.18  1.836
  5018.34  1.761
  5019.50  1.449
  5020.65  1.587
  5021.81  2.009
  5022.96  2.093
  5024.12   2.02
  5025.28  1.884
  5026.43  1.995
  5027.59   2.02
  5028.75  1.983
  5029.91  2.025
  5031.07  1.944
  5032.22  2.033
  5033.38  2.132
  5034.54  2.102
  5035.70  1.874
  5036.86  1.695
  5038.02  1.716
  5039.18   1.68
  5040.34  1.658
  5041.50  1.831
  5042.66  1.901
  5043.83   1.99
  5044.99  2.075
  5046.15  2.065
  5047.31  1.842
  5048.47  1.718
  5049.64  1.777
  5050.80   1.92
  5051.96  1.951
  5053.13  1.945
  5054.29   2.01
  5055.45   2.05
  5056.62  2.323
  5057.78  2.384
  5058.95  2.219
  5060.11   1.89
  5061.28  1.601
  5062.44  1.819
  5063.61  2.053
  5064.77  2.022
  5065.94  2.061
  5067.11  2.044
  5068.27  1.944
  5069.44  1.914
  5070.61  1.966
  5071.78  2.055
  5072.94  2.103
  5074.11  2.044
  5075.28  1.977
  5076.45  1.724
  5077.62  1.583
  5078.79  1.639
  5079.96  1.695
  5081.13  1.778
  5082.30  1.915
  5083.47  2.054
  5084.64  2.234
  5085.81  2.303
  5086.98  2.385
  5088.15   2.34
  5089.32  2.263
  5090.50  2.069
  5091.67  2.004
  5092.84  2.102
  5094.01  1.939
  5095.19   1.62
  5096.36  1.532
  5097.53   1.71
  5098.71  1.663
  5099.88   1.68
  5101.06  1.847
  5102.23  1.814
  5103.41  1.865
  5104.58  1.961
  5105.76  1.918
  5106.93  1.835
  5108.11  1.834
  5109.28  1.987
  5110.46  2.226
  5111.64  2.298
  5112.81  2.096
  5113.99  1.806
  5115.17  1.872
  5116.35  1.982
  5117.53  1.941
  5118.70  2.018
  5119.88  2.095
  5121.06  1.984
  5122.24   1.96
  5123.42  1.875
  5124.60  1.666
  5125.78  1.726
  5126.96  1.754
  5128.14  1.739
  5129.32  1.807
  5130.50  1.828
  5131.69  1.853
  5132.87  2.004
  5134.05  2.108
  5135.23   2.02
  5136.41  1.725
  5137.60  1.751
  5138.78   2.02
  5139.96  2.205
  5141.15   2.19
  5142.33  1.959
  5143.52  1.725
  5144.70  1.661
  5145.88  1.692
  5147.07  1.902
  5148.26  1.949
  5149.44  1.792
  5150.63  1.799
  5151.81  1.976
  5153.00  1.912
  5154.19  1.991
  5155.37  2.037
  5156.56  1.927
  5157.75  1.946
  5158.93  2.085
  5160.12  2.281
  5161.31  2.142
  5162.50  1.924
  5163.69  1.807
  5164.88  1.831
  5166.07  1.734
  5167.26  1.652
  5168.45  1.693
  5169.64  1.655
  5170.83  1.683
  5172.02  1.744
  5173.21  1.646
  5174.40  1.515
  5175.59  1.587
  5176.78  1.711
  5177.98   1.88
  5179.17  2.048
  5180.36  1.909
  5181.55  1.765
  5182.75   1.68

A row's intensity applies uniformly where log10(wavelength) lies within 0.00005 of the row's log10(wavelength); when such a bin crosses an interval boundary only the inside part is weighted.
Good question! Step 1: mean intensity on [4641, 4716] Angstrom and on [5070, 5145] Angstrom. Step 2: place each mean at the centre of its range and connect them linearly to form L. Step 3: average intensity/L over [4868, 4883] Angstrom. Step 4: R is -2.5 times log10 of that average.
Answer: 0.15 mag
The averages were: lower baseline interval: 2.06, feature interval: 1.74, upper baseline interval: 1.93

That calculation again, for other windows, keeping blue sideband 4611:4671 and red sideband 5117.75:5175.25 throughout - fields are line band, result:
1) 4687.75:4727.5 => -0.05 mag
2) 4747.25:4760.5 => -0.01 mag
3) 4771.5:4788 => 0.01 mag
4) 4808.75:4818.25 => -0.09 mag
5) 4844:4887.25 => 0.04 mag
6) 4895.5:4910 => -0.08 mag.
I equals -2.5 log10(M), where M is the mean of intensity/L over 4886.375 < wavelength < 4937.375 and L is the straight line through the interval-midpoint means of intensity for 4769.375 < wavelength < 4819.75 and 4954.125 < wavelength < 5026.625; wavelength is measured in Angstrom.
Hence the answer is 0.40 mag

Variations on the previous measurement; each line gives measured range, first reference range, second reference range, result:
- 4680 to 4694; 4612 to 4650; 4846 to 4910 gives -0.06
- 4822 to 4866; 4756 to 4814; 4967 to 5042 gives 0.15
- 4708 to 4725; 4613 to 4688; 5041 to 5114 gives -0.03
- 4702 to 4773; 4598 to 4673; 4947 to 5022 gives 0.19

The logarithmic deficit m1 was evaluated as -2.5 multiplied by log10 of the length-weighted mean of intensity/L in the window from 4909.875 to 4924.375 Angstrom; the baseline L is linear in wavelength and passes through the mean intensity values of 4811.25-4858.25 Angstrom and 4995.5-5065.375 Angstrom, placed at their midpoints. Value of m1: 0.30 mag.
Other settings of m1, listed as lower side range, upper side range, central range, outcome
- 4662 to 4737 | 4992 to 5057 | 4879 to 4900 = 0.32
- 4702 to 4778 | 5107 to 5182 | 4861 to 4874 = 0.09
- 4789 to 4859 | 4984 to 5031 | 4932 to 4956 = 0.35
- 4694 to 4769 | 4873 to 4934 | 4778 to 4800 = 0.04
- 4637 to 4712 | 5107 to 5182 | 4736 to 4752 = -0.07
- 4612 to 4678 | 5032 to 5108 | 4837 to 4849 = 0.05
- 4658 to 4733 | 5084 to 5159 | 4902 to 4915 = 0.03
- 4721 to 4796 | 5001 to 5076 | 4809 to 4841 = 0.09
